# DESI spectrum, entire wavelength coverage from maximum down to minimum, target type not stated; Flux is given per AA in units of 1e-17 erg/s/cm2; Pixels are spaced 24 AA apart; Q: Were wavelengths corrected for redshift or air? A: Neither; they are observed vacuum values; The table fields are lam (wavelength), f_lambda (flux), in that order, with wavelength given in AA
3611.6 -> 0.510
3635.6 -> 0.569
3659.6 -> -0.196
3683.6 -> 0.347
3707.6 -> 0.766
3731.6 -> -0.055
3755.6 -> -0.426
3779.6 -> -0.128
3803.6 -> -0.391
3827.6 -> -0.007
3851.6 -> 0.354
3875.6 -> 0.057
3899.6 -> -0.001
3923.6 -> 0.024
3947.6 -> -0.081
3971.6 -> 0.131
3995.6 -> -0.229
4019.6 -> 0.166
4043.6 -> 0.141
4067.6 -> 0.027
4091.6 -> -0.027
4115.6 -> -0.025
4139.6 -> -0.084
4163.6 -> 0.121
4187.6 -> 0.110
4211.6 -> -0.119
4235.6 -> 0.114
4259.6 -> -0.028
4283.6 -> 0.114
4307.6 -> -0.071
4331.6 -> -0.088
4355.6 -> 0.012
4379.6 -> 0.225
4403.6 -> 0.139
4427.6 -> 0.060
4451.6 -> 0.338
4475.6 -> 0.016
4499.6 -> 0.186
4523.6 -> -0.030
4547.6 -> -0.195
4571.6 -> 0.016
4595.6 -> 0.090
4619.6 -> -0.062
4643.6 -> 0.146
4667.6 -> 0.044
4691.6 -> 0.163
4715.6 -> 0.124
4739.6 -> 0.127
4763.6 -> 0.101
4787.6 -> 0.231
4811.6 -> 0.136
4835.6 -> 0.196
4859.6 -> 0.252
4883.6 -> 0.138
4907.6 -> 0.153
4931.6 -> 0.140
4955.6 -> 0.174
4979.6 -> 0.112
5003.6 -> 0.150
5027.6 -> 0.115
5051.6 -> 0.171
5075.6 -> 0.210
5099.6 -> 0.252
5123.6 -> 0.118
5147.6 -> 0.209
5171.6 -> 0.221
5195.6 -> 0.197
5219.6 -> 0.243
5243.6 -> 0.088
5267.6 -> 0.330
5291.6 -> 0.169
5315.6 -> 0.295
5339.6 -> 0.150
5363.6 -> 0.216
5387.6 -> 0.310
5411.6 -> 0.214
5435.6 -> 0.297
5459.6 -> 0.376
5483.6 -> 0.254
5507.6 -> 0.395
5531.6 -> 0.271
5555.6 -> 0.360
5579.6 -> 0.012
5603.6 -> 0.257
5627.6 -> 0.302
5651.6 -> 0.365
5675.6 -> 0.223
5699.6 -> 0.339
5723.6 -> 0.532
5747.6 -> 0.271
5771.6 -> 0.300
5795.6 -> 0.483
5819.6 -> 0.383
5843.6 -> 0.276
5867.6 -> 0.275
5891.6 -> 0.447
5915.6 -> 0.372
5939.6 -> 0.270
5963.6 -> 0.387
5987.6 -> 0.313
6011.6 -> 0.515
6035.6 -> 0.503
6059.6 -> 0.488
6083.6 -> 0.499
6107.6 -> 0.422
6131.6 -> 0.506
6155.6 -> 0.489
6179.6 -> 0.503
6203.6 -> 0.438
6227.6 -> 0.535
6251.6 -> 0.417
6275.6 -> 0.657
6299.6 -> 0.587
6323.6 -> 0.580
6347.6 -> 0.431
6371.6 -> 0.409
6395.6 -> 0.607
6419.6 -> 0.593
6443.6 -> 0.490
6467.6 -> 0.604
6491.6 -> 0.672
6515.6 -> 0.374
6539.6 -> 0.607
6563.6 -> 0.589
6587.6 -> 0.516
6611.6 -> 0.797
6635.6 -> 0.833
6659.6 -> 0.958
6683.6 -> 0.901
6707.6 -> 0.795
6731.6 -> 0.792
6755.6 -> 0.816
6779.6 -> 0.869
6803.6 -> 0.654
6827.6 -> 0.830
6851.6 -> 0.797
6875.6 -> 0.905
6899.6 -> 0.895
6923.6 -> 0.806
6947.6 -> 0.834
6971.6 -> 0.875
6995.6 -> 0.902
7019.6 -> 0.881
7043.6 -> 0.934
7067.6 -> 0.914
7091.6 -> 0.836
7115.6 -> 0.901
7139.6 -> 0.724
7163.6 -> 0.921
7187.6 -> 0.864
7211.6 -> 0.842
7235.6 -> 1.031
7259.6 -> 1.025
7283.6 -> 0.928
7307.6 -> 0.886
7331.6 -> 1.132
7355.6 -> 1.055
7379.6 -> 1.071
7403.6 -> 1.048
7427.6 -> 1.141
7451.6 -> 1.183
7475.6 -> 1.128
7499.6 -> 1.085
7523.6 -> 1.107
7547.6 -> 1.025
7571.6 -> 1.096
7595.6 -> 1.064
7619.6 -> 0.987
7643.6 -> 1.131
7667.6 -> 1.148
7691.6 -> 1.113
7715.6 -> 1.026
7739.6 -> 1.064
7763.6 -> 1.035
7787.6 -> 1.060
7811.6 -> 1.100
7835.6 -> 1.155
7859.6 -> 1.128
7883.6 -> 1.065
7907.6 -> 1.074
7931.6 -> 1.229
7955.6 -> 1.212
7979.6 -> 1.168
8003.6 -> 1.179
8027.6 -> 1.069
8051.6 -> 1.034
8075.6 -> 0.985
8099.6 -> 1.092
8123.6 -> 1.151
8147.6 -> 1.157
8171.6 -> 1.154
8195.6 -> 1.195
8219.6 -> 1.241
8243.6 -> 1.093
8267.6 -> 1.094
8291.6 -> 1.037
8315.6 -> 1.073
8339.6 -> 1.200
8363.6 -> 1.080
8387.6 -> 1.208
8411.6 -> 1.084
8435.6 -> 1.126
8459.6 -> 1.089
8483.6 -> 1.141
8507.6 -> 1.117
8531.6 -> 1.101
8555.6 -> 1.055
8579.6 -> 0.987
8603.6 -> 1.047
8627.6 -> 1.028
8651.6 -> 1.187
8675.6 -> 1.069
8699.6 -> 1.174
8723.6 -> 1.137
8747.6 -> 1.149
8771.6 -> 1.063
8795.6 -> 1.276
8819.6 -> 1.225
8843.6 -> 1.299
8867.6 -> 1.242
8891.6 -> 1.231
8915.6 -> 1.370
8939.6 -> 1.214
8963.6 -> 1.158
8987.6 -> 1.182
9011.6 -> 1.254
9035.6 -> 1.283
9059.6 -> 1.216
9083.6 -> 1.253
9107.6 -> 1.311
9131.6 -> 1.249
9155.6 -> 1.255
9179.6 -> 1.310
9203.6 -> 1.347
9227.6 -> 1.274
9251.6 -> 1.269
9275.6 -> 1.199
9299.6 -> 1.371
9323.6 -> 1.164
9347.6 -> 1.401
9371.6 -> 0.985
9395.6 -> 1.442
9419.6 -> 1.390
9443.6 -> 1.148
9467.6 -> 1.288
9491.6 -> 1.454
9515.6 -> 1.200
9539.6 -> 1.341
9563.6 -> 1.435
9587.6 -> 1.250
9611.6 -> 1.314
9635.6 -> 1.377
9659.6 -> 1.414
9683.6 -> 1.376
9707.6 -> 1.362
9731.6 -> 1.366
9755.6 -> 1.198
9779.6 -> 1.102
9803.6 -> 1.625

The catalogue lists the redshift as 0.658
